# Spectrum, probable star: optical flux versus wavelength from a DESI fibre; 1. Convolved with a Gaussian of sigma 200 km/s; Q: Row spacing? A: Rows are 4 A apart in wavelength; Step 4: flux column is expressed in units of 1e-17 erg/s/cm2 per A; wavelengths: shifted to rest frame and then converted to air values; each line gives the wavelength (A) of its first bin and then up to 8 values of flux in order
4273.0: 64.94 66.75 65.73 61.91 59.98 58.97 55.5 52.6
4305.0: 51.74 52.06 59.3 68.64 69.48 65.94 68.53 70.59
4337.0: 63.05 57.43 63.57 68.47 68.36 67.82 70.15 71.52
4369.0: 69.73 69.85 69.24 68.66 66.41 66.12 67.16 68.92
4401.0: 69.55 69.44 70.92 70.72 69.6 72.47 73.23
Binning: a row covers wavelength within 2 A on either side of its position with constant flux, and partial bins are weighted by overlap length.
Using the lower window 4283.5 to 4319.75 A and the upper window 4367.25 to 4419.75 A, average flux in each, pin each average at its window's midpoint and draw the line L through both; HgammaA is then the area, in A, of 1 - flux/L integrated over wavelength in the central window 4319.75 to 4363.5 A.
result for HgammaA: -2.7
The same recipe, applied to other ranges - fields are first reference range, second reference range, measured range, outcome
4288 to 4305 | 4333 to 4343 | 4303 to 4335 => -2.02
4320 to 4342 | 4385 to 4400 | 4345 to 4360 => -0.27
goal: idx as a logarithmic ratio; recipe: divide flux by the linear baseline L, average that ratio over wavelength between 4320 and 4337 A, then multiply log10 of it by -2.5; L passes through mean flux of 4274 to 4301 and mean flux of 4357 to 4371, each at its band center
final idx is -0.03 mag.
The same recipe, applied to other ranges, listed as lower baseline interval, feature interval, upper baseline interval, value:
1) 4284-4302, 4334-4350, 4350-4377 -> 0.045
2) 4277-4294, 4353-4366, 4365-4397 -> -0.038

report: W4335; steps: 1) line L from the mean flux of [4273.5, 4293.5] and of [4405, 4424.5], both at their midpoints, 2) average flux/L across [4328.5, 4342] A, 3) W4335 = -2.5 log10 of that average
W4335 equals 0.02 mag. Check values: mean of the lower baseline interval 63.1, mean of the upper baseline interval 71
